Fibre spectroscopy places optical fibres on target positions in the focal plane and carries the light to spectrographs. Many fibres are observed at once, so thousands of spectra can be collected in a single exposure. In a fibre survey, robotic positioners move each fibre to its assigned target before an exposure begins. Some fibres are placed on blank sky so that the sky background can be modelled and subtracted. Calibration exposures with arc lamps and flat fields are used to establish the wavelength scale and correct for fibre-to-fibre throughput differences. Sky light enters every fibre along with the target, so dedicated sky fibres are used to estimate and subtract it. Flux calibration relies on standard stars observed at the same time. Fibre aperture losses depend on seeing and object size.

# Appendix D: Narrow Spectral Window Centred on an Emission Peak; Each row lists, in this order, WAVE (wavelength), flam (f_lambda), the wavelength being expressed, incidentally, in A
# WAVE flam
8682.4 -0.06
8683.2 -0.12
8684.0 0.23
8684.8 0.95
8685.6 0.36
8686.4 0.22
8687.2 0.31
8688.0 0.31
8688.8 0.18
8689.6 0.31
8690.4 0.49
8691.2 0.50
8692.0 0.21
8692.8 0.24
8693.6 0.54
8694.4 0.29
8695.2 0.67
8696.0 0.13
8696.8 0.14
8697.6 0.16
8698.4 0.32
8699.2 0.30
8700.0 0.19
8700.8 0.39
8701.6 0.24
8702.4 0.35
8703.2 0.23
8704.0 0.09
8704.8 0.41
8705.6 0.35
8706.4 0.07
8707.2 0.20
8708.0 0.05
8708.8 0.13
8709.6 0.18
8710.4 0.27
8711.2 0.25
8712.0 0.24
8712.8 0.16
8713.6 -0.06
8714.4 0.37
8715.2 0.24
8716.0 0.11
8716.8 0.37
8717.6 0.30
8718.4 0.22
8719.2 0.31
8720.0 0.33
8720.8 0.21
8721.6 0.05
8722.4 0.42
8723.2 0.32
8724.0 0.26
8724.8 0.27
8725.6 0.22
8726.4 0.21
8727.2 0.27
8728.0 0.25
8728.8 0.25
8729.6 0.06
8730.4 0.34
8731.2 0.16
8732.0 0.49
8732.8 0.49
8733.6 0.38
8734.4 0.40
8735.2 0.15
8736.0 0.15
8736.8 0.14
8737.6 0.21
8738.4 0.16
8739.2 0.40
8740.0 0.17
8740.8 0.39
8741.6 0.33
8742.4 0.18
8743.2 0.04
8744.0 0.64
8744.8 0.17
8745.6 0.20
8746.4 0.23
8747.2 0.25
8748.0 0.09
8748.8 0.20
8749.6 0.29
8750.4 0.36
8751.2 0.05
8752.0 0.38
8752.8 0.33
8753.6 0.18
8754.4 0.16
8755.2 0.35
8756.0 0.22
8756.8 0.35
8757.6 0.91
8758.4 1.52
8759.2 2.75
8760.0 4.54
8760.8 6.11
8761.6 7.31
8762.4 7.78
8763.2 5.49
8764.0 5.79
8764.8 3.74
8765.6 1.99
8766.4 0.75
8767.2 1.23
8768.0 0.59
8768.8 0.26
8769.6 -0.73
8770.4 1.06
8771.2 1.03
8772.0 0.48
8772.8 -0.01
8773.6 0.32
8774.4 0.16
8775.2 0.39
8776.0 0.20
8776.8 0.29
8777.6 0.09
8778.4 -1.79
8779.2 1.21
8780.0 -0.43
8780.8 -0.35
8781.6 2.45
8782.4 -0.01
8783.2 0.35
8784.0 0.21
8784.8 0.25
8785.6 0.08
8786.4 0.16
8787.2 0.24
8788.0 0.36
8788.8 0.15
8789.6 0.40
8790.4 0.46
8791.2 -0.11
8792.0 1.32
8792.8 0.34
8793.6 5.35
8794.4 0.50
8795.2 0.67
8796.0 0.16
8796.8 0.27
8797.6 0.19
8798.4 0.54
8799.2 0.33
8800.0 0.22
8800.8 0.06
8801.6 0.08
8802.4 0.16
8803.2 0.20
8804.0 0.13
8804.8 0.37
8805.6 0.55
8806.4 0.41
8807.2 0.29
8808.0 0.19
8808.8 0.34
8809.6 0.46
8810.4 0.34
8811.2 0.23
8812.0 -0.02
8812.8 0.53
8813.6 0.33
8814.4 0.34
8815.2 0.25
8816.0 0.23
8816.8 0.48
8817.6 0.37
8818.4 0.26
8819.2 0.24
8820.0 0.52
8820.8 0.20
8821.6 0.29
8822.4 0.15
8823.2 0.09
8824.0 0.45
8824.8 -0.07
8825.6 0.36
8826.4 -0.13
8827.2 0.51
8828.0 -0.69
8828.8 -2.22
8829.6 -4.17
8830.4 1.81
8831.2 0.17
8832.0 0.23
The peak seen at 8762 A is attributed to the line H-beta 4861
